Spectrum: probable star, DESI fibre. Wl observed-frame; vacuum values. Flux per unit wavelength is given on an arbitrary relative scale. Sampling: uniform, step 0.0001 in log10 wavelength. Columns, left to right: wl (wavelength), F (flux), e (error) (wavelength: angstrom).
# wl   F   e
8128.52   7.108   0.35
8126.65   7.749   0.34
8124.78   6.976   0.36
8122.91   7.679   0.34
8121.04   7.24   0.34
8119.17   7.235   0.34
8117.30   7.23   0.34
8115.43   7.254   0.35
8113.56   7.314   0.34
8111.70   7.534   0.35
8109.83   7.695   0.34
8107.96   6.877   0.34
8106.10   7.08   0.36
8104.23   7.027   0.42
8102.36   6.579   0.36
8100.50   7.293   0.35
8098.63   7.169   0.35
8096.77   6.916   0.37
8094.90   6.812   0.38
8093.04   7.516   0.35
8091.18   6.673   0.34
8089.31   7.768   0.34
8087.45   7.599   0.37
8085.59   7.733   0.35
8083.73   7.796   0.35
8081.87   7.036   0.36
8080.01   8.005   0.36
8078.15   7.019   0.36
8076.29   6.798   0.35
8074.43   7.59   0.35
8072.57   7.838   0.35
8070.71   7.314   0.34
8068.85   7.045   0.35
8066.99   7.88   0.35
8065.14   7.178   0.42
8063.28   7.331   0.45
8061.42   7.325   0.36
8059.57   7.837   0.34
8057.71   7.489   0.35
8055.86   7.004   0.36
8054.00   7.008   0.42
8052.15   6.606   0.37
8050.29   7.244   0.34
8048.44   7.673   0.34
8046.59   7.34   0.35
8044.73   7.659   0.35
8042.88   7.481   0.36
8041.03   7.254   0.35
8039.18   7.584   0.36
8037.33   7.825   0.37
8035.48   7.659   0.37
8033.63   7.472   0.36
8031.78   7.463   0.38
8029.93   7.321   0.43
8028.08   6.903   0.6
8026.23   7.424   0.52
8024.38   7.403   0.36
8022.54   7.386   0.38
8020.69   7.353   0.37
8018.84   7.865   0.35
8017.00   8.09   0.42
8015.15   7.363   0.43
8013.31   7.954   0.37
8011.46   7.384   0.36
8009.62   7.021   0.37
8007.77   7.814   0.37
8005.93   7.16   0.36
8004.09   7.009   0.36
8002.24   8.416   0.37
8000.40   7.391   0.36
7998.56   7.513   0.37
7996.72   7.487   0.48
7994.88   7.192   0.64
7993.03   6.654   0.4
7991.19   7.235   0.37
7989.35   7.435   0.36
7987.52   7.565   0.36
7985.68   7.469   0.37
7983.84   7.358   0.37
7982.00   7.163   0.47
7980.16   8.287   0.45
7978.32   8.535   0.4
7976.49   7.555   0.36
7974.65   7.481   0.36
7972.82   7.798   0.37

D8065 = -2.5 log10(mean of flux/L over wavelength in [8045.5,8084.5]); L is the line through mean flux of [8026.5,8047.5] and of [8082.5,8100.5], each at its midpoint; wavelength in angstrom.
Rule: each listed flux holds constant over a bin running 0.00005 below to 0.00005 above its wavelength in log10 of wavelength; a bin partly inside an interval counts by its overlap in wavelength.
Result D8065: 0.01 mag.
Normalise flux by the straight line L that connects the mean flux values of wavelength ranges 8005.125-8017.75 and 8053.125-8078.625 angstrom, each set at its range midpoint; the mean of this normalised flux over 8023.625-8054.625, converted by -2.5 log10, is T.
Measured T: 0.01 mag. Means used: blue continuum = 7.54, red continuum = 7.34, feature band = 7.37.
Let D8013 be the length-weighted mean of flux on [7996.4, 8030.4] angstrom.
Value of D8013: 7.49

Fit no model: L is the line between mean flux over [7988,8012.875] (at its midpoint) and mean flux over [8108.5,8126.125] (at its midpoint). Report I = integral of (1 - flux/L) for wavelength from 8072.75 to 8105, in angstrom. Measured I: 0.4 angstrom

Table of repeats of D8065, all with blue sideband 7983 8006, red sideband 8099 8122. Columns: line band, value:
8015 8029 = -0.02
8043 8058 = 0.01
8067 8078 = -0.01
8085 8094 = -0.03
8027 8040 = -0.02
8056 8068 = -0.03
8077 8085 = -0.03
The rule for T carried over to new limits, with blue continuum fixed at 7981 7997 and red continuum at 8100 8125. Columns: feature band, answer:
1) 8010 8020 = -0.06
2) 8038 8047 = -0.03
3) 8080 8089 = -0.06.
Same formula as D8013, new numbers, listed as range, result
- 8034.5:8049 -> 7.56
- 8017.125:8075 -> 7.42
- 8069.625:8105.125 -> 7.29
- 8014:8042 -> 7.5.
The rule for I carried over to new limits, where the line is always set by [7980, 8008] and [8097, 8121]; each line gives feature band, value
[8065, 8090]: -0.79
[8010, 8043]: -0.69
